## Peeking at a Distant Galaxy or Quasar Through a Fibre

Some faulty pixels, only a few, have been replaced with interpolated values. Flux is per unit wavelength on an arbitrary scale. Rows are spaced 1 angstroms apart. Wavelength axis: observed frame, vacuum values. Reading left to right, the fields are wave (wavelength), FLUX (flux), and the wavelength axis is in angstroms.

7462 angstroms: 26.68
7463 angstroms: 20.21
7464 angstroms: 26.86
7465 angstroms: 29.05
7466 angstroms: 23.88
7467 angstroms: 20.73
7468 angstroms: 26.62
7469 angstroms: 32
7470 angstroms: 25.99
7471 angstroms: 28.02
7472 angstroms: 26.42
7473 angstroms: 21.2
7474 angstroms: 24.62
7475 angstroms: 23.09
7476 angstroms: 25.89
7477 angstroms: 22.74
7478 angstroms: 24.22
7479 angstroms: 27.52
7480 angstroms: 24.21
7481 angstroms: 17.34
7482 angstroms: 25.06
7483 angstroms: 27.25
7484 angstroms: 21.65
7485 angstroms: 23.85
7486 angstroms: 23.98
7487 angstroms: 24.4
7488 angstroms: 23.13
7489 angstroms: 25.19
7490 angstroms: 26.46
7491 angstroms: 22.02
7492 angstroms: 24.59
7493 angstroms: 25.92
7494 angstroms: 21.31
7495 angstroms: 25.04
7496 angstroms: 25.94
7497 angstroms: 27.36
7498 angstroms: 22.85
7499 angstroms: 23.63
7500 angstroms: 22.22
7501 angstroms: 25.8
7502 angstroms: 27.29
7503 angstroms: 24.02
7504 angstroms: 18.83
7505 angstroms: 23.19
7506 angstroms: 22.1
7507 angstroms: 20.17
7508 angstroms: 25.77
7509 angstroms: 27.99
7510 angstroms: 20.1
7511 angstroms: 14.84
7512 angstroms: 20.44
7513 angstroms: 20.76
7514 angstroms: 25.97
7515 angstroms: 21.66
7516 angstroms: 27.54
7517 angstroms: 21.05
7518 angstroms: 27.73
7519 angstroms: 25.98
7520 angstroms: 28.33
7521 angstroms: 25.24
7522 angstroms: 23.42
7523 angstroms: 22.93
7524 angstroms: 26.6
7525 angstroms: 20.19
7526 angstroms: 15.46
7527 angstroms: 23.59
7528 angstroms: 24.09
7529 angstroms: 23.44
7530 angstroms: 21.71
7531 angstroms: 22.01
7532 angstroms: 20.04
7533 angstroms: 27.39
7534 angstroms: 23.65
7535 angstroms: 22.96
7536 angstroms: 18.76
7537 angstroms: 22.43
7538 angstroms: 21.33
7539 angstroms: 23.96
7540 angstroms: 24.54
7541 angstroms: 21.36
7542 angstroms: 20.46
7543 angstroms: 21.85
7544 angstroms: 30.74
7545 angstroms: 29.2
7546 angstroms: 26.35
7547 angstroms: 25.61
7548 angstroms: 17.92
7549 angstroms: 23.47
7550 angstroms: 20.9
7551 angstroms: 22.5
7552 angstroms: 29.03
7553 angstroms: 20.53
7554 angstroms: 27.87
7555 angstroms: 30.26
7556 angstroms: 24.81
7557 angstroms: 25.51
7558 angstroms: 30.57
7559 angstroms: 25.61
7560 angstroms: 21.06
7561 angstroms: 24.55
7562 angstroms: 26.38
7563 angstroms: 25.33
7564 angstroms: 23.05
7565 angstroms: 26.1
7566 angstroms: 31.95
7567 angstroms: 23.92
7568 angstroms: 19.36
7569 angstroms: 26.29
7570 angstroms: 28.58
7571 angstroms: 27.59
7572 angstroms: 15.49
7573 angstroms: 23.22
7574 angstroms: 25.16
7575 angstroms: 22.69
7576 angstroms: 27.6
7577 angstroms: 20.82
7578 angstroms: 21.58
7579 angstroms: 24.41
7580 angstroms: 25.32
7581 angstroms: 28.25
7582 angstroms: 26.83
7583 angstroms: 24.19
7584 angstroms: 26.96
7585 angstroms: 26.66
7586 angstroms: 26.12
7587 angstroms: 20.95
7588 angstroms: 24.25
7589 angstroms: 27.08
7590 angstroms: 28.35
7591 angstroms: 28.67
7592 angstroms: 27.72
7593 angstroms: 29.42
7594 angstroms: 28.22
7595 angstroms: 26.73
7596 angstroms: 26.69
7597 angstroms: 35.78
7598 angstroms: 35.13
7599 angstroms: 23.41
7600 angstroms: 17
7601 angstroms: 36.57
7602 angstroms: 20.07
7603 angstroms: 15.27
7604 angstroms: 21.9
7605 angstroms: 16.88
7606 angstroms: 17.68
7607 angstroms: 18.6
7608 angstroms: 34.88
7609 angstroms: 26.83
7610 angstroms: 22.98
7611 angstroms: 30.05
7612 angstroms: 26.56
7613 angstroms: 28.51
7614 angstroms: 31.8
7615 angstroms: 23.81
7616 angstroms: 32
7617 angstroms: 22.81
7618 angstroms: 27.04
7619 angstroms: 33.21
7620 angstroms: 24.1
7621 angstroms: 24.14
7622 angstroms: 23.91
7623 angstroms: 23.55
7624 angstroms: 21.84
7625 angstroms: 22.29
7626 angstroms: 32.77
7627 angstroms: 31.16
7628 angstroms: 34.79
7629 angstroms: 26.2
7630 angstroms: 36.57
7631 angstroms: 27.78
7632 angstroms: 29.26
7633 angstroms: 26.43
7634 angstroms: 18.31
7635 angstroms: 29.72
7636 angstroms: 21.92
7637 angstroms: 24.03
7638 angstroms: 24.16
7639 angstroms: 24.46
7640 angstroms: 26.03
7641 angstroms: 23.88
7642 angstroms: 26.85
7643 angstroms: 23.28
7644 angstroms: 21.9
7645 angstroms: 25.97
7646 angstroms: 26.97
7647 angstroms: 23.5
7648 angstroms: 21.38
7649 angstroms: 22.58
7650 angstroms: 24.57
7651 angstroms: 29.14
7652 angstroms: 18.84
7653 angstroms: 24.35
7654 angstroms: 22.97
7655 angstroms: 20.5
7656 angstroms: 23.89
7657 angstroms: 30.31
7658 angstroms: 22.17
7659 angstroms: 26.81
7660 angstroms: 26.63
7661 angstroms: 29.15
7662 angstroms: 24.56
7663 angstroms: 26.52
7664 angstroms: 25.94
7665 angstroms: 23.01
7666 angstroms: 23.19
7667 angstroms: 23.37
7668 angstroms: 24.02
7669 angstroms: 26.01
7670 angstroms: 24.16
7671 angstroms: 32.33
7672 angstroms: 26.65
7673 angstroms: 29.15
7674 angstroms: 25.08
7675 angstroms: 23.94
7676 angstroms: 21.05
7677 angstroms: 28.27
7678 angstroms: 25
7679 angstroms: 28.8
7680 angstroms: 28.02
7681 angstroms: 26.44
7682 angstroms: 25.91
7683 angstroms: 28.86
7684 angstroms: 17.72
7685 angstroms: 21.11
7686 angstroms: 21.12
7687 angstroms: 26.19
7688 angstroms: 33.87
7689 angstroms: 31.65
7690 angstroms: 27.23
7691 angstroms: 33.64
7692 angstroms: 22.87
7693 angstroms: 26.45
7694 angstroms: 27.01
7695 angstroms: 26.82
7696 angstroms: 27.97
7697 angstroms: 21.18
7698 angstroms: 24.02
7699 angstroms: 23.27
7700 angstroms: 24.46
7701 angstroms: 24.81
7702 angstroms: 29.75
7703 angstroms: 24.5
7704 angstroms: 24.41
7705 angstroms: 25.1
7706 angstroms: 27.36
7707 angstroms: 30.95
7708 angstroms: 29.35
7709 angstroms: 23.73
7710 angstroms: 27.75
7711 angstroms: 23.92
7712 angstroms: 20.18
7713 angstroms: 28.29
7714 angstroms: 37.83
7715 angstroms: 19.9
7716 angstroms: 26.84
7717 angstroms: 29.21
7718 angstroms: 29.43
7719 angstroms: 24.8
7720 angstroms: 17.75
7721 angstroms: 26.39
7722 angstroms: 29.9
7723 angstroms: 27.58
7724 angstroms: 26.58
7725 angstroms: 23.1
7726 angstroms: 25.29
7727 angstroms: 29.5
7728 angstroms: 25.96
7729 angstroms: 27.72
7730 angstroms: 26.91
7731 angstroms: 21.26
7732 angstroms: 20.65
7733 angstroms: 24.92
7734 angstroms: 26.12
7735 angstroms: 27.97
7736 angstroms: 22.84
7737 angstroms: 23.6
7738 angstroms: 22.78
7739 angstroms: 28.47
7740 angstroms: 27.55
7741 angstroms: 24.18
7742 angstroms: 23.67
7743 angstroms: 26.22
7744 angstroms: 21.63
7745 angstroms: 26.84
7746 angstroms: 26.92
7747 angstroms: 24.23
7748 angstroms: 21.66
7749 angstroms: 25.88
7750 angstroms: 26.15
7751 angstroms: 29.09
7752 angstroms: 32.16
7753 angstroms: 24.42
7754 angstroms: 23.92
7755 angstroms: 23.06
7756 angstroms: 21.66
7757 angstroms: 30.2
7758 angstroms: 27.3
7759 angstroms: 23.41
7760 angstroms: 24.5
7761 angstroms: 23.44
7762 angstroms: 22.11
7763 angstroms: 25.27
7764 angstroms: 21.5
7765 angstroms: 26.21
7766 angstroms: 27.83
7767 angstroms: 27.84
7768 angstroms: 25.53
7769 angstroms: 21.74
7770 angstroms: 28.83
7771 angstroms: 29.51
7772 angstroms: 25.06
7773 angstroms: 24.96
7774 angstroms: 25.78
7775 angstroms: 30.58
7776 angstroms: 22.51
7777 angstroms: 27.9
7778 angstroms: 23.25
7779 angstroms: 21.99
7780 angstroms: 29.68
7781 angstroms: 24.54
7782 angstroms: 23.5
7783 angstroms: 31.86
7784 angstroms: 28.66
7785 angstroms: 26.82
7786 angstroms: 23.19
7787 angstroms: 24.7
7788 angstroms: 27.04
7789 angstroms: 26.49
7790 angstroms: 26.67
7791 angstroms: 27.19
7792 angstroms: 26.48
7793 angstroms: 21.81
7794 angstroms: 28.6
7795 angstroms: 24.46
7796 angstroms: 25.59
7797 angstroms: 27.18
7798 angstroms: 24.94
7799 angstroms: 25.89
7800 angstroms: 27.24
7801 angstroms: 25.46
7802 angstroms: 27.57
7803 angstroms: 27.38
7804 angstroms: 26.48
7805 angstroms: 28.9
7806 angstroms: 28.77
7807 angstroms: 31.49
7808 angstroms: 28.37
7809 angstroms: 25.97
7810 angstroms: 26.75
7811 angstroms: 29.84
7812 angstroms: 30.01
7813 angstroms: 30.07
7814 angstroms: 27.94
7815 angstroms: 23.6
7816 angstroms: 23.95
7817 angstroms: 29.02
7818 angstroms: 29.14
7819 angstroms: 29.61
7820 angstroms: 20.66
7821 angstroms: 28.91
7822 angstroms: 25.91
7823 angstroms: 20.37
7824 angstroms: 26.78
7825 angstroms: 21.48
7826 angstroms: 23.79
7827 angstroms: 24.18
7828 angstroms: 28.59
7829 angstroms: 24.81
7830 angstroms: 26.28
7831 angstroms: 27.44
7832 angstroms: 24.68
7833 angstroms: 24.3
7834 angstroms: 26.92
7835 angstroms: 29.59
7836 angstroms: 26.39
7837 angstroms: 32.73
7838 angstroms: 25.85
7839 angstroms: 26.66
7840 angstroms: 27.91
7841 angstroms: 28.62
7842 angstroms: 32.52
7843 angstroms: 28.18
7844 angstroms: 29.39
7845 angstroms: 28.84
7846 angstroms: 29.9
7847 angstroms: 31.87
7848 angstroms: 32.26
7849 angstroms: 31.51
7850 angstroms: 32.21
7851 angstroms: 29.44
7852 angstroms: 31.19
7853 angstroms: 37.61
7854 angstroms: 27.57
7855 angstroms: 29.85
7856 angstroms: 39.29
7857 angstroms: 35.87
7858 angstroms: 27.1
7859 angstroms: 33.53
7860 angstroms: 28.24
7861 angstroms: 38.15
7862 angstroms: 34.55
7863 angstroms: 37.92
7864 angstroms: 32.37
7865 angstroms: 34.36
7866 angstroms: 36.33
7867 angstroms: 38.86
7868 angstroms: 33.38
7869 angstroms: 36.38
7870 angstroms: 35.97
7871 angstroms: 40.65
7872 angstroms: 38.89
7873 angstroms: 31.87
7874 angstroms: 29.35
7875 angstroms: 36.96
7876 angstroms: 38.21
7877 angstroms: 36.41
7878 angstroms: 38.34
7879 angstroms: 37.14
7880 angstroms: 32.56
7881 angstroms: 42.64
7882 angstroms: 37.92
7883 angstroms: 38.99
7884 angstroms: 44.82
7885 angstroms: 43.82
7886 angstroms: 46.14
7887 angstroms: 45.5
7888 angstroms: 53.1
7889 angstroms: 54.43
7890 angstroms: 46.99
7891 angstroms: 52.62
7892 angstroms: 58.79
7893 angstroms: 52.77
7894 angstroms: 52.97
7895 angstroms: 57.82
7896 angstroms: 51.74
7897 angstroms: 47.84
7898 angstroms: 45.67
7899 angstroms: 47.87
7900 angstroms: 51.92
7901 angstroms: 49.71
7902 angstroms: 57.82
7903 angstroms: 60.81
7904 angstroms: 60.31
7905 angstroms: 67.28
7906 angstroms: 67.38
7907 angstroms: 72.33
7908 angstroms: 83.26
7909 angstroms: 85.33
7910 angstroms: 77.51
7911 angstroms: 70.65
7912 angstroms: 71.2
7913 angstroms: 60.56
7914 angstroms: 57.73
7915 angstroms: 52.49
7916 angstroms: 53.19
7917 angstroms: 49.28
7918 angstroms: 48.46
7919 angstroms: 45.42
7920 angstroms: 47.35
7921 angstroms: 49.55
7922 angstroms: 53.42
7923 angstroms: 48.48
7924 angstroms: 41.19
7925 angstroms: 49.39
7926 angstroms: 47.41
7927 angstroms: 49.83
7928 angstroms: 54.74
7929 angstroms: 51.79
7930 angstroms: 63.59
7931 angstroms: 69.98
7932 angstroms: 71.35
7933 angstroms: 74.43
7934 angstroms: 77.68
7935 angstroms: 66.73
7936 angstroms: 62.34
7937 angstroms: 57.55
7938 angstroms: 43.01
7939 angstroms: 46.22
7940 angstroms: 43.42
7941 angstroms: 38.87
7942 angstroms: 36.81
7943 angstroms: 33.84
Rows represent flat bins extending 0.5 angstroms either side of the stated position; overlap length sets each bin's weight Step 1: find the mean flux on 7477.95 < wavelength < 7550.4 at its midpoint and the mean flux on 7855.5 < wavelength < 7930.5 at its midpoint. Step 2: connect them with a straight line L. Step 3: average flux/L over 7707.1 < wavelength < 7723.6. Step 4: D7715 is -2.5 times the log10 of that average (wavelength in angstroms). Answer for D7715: 0.35 mag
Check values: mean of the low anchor 23.5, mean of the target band 26.5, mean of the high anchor 48.1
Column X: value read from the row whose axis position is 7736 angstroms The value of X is 22.84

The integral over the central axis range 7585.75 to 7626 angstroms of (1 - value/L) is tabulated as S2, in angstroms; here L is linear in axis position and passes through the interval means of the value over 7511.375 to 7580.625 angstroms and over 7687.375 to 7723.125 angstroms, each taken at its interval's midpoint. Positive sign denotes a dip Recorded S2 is -1.44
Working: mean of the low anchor 24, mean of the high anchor 26.7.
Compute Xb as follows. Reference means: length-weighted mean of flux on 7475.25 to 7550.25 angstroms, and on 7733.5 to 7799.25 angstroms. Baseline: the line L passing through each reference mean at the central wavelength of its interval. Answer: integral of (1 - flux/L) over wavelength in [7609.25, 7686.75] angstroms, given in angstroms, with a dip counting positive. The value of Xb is -3.2 angstroms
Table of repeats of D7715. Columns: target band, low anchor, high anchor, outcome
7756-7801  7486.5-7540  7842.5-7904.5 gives 0.350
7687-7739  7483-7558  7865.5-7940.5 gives 0.396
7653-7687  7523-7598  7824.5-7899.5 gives 0.143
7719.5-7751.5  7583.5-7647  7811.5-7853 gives 0.073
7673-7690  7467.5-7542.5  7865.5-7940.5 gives 0.359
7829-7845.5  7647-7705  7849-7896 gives 0.303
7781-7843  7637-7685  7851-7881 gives 0.201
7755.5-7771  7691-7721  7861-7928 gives 0.288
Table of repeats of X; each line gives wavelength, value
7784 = 28.66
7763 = 25.27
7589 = 27.08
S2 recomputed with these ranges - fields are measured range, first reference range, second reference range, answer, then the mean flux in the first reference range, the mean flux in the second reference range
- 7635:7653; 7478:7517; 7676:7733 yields 0.79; 23.6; 26.1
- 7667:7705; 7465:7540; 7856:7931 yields 9.97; 23.8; 48.3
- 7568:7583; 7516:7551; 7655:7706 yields -0.16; 23.4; 25.8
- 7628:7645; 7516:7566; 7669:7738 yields -0.47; 24.2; 26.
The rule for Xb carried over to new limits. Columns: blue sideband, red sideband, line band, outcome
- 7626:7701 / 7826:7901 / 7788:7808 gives 3.7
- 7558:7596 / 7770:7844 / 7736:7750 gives 0.8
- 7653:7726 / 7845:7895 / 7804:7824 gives 4.1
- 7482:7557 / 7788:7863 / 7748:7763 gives 1.0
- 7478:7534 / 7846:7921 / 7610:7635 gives 2.4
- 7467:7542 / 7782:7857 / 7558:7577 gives -0.2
